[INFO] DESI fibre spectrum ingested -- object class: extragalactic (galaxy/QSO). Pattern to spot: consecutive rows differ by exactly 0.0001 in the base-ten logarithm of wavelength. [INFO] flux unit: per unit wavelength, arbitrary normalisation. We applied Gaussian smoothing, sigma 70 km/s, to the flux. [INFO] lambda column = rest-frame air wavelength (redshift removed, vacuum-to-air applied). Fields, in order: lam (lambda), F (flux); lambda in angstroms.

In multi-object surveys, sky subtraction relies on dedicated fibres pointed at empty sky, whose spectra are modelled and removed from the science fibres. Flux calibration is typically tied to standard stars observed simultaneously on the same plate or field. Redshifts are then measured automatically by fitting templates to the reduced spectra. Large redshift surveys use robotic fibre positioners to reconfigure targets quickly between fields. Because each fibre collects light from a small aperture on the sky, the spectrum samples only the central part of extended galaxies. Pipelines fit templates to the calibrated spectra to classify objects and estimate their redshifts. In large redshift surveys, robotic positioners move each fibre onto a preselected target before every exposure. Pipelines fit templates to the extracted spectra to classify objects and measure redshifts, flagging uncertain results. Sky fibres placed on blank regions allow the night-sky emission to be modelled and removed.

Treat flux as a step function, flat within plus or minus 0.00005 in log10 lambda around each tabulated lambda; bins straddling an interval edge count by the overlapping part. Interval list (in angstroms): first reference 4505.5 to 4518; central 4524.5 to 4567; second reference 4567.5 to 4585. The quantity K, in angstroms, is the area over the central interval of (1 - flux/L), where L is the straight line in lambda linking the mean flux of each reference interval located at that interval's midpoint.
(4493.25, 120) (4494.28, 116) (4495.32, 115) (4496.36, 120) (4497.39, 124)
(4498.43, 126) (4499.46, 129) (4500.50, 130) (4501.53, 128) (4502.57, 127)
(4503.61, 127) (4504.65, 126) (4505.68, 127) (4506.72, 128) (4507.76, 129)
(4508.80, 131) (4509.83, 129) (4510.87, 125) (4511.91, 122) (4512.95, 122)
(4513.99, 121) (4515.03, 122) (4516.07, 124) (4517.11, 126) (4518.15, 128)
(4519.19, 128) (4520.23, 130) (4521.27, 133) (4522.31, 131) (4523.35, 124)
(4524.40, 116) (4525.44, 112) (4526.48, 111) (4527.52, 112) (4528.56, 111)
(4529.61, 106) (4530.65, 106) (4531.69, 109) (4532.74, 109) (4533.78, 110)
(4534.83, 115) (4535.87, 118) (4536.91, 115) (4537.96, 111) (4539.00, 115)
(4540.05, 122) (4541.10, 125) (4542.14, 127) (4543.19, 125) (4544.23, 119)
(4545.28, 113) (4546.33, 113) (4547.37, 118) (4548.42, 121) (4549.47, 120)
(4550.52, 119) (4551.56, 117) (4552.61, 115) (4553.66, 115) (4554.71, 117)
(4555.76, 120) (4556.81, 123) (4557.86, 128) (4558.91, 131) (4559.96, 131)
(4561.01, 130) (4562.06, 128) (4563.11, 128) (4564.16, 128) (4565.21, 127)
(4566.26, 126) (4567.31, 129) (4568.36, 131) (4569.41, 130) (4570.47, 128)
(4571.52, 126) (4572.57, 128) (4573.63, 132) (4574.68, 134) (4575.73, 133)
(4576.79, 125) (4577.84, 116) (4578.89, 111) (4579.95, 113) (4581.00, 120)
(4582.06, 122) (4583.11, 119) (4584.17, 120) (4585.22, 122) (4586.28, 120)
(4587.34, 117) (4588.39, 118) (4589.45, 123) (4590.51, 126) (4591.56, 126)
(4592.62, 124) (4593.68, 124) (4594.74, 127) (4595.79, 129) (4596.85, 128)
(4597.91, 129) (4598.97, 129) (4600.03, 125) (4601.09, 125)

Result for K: 2.1 angstroms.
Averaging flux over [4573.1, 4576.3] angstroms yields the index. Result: 133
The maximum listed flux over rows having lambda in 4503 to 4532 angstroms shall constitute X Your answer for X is 133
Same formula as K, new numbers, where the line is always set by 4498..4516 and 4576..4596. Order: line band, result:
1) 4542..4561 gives 0.41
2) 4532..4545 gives 0.73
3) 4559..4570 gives -0.56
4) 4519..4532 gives 0.80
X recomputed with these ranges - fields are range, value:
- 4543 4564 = 131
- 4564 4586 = 134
